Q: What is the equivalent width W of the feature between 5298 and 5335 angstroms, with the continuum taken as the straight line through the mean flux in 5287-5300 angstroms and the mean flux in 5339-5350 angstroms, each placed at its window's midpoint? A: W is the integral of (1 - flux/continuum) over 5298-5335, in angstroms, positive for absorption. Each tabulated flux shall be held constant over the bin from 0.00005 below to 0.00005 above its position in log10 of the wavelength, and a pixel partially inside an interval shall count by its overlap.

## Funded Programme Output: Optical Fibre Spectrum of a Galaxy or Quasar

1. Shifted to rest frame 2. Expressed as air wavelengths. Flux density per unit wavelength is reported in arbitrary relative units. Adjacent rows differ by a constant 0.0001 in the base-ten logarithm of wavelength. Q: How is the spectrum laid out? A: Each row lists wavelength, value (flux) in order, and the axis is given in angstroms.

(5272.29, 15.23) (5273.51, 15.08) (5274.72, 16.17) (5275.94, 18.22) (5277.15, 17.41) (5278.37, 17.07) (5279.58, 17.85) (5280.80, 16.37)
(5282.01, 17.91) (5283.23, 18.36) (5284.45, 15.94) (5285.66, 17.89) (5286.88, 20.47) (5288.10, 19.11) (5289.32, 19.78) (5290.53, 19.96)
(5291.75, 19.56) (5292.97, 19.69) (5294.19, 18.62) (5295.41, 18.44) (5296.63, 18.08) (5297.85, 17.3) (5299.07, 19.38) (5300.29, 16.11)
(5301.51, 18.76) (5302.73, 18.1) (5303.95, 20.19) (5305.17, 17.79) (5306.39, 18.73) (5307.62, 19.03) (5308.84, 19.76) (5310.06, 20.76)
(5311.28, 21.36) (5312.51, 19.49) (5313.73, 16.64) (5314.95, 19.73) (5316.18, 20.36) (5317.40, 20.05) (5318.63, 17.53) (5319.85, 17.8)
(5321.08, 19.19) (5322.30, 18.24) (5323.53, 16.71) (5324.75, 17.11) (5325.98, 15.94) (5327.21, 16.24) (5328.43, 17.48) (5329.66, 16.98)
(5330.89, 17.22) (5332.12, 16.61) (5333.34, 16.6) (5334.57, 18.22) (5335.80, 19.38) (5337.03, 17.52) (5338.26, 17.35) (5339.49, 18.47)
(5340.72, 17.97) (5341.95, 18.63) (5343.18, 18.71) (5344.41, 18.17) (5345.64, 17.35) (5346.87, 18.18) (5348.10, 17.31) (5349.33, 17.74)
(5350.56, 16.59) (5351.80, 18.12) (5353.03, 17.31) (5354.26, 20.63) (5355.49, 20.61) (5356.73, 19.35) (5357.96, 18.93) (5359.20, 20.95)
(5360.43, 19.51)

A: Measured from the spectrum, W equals 0.61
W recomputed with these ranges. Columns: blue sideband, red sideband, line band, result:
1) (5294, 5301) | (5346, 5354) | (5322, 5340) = 0.5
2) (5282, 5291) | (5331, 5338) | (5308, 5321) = -0.9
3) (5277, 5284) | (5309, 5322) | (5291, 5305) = -0.1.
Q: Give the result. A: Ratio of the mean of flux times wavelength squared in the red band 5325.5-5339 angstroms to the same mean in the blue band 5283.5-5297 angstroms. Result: 0.93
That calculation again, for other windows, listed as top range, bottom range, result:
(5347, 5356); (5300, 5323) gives 0.98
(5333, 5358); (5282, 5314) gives 0.99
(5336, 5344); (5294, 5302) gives 1.02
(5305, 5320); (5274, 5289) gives 1.10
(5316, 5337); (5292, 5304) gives 0.97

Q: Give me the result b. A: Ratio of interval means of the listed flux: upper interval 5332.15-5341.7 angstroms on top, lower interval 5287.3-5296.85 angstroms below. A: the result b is 0.93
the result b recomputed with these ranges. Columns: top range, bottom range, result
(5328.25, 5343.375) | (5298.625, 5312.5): 0.93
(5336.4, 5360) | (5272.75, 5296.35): 1.02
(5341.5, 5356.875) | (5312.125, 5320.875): 0.98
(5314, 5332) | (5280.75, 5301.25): 0.97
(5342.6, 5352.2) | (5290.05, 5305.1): 0.95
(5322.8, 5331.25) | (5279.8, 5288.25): 0.94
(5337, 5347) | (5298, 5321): 0.95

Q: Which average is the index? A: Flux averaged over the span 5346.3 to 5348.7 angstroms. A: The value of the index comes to 17.7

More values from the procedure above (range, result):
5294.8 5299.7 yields 18.3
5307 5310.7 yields 19.9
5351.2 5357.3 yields 19.2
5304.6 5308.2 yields 18.5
